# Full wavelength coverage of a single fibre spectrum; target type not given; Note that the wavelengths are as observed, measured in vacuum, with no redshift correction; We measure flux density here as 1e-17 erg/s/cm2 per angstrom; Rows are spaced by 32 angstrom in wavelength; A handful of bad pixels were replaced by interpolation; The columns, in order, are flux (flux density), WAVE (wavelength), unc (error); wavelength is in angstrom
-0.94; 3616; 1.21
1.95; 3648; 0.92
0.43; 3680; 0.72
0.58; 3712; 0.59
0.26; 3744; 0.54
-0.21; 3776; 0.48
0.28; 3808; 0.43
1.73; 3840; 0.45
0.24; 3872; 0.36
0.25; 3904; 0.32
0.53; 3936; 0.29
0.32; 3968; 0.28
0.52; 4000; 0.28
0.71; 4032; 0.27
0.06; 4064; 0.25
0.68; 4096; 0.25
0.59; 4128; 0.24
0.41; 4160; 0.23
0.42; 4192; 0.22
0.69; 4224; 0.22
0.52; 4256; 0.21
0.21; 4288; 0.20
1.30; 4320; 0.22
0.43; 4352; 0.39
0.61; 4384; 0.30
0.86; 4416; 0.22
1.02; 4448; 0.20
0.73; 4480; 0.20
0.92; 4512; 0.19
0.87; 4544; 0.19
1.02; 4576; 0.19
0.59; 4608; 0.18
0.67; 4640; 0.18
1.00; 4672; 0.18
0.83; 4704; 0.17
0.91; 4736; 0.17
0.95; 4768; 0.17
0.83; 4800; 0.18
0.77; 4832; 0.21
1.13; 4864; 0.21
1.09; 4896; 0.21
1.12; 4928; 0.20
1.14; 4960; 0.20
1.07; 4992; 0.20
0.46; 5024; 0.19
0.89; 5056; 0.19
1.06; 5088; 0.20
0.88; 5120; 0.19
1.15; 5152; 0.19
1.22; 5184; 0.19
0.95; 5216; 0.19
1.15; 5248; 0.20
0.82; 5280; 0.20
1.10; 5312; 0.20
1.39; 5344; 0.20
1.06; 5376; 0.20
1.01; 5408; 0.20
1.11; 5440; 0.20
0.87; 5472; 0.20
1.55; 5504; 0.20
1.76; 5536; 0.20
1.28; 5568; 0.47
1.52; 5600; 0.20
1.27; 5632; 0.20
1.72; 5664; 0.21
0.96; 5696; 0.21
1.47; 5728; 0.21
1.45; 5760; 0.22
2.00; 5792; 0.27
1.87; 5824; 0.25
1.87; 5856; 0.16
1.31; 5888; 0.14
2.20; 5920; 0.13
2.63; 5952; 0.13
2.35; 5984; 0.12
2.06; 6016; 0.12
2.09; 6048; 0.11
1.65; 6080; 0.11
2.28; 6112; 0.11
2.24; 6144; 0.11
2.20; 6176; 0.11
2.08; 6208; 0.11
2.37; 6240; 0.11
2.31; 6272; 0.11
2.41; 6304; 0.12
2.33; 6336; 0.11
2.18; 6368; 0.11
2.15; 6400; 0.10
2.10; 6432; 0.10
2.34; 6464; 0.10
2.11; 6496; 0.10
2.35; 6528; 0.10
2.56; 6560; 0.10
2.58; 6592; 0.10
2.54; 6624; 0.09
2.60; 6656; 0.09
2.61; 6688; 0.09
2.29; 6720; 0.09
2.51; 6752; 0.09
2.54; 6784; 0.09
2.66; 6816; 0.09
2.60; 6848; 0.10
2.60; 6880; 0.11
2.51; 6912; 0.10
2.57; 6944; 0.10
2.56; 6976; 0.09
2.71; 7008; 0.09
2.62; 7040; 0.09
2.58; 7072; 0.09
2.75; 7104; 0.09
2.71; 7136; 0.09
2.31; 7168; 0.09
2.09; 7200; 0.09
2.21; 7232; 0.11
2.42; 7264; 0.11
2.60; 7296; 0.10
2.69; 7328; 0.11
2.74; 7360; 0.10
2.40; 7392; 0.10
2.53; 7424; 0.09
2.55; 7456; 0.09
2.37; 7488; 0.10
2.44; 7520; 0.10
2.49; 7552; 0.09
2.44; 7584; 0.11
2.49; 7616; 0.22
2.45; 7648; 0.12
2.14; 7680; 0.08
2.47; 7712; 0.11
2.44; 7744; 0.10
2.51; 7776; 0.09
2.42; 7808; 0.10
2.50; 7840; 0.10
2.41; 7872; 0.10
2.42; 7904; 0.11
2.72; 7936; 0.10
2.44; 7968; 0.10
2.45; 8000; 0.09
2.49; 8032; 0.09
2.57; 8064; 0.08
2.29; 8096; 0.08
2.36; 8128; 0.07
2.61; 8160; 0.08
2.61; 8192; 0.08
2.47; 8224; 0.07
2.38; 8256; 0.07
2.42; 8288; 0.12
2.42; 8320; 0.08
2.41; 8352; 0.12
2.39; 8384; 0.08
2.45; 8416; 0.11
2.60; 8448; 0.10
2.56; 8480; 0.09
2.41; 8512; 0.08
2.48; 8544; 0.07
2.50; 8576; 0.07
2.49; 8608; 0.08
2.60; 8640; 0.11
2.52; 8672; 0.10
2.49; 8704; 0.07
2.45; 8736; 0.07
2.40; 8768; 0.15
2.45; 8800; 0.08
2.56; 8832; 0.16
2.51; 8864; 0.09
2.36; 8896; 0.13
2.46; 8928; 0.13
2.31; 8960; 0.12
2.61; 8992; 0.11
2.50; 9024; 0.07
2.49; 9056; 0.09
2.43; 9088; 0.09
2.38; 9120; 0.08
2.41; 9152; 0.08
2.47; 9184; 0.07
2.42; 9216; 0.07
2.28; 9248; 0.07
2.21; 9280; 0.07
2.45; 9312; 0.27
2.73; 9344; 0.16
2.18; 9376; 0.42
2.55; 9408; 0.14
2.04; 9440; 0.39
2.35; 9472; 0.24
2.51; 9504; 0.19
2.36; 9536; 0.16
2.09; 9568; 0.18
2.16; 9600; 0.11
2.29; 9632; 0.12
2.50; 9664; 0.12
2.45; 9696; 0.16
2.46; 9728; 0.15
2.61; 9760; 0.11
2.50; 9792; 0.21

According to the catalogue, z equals 0.48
